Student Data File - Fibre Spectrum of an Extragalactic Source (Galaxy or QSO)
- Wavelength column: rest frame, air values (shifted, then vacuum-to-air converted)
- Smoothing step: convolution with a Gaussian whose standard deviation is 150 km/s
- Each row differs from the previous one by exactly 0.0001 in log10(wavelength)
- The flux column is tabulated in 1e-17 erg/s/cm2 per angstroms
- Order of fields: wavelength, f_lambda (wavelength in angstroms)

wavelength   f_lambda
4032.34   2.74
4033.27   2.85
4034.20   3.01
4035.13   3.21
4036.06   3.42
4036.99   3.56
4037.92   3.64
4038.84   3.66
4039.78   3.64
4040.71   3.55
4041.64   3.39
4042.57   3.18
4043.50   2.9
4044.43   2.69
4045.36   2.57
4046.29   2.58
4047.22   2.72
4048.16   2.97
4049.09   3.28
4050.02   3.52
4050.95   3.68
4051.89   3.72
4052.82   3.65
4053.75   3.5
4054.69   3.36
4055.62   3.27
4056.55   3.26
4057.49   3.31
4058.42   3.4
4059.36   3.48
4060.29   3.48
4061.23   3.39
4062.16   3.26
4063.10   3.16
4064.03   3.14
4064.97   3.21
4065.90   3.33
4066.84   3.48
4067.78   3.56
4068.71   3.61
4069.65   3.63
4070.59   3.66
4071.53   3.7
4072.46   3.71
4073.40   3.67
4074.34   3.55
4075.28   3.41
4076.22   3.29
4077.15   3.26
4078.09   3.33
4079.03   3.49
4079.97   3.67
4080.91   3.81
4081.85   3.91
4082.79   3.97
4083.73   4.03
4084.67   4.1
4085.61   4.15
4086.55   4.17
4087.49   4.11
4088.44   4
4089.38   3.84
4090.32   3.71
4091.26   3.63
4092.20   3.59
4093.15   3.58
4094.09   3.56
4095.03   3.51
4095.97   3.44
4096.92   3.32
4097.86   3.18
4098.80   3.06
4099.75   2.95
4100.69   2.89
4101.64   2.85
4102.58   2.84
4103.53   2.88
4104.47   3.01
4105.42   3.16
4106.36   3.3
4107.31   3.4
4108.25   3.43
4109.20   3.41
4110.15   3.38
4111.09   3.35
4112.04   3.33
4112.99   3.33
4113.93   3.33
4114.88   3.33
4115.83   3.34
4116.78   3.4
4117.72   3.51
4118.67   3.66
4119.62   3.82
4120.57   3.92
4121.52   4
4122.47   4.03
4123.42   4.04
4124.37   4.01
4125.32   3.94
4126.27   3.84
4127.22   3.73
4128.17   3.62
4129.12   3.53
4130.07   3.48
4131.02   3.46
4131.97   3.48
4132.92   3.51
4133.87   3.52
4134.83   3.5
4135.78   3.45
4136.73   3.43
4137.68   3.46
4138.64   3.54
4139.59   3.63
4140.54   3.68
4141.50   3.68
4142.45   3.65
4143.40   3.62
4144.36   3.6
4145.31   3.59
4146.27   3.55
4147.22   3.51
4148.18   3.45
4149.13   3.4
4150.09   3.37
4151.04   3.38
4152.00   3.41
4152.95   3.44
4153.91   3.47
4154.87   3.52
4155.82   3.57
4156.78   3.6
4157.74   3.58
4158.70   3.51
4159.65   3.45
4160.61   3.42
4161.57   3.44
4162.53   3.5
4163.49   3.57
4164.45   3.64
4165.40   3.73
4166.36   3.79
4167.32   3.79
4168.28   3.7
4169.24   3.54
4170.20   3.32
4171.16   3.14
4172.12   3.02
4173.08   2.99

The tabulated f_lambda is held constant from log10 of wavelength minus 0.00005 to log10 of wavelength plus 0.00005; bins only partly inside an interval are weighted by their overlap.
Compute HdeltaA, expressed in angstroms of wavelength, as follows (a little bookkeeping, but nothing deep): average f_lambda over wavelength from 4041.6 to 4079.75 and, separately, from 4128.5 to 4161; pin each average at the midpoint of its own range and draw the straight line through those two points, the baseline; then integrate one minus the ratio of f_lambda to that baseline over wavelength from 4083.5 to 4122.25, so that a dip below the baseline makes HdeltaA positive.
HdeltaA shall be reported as -0.6 angstroms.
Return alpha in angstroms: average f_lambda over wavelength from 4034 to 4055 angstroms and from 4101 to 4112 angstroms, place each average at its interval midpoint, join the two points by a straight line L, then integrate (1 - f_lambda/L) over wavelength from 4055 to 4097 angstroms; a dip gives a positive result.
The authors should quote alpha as -4.59 angstroms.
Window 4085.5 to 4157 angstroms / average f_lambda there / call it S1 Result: 3.51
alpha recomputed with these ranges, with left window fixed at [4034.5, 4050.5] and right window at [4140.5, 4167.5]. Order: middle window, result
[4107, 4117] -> 0.15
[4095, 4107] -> 1.01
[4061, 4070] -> -0.27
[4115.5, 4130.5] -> -1.29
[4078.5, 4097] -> -2.47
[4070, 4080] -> -0.65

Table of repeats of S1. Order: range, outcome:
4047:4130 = 3.51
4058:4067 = 3.33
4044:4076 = 3.35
